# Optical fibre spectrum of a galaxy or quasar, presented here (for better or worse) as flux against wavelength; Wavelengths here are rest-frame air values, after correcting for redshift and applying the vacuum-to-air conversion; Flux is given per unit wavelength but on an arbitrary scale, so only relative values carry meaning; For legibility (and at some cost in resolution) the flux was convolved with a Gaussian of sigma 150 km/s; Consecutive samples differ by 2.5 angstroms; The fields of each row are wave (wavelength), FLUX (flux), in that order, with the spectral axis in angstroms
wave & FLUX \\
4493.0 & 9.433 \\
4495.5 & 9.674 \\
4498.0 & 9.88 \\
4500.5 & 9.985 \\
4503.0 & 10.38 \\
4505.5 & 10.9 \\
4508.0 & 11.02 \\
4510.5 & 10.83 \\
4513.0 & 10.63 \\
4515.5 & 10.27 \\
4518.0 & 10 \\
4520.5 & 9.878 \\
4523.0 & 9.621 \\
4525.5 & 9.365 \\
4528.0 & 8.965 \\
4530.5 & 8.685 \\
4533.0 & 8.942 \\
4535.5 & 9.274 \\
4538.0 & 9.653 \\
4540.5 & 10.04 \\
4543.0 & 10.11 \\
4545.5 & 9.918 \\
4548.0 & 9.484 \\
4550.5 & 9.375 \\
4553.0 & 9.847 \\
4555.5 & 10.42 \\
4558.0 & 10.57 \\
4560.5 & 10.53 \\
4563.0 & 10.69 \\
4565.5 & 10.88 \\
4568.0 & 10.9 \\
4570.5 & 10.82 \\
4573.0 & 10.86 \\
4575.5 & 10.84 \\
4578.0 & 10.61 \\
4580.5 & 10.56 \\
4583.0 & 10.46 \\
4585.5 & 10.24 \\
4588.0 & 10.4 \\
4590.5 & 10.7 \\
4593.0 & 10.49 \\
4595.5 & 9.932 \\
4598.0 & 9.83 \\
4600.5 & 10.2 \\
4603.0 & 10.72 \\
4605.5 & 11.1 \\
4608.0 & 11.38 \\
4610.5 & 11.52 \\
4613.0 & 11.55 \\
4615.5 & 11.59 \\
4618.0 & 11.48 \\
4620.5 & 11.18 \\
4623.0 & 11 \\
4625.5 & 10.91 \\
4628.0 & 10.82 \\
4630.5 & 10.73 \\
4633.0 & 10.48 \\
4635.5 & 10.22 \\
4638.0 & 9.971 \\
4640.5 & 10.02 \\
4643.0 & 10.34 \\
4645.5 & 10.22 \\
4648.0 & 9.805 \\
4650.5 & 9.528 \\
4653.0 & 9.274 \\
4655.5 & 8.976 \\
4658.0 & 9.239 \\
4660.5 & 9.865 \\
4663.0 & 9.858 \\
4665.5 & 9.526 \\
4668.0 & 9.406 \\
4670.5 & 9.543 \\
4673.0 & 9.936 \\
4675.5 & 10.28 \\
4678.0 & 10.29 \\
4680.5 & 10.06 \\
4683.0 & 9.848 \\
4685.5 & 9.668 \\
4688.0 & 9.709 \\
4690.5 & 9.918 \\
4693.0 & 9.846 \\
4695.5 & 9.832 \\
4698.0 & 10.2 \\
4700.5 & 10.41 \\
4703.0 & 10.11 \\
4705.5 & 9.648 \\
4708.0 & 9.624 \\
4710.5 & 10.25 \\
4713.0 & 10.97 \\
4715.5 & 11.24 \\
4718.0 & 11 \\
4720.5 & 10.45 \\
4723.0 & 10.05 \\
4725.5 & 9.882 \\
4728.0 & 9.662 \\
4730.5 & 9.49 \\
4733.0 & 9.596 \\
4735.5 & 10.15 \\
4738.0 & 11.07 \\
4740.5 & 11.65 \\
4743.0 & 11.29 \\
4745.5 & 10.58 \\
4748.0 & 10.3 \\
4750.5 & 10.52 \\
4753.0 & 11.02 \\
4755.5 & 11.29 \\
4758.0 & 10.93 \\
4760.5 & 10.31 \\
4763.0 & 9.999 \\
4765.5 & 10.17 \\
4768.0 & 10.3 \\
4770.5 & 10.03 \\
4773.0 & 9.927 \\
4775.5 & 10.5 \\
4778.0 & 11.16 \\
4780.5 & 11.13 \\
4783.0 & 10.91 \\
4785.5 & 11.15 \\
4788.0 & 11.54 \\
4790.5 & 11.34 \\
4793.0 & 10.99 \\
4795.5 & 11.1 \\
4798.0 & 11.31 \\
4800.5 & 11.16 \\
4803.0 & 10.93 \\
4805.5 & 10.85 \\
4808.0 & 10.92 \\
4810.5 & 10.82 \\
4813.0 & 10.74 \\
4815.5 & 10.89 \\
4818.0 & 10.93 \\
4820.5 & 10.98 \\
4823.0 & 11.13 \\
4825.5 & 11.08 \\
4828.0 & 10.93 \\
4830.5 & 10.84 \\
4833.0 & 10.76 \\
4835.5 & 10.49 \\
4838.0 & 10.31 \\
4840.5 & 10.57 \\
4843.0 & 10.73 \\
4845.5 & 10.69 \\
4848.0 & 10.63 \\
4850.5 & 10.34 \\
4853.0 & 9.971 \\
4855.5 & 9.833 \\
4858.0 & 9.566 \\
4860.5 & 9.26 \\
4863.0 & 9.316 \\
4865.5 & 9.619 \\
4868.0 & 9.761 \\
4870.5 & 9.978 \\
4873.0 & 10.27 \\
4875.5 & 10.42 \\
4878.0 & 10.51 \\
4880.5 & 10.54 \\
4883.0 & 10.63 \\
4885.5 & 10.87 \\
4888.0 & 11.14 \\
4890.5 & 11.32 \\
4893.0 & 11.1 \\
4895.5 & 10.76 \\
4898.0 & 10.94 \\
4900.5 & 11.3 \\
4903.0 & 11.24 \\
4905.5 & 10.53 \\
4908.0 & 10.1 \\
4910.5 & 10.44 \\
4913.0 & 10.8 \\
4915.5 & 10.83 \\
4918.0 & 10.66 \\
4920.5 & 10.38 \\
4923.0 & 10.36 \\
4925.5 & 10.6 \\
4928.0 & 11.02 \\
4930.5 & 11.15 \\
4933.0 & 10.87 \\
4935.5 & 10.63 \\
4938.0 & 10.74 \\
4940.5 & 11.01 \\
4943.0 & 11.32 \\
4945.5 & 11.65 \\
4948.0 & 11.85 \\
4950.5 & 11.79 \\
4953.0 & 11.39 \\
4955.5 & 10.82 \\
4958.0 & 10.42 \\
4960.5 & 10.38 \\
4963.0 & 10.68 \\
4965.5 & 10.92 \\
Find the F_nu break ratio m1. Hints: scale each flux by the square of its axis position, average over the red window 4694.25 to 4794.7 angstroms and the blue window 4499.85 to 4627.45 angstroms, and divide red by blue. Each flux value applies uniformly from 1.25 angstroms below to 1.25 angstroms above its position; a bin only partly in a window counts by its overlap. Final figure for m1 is 1.09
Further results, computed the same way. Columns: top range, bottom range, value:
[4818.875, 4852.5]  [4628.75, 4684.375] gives 1.17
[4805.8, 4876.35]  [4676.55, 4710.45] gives 1.11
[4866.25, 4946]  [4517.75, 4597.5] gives 1.23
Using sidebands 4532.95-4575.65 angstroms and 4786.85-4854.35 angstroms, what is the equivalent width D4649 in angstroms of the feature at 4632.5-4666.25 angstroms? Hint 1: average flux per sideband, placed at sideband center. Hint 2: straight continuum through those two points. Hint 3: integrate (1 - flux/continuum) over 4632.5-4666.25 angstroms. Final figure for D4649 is 2.0 angstroms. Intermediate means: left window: 10.2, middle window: 9.8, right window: 10.8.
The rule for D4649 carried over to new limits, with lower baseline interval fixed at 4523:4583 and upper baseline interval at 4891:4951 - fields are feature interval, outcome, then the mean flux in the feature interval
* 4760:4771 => 0.4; 10.2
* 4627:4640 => -0.2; 10.4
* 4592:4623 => -2.2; 10.9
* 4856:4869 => 1.5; 9.52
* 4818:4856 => 0.3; 10.6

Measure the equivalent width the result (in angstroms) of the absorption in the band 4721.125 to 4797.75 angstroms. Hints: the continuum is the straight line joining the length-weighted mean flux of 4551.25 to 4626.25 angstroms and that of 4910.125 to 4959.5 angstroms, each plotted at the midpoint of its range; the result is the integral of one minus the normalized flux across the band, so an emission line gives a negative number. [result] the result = 1.6 angstroms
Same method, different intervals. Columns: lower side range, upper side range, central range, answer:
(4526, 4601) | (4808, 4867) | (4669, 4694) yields 0.9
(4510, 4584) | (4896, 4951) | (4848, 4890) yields 2.4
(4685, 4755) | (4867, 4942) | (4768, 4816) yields -2.0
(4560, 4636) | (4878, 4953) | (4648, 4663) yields 1.9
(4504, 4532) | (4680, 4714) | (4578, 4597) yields -0.8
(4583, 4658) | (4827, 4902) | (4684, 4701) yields 0.9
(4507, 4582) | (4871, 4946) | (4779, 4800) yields -1.2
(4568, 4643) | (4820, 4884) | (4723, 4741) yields 0.6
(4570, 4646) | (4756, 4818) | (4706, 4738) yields 1.6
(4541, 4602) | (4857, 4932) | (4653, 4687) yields 2.3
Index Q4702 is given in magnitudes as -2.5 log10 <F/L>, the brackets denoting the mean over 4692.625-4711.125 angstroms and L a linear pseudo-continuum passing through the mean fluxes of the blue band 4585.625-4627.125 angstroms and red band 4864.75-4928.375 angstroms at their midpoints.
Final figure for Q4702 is 0.08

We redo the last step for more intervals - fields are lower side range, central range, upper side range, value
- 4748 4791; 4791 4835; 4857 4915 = -0.035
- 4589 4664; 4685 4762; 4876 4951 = 0.025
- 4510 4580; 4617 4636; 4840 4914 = -0.073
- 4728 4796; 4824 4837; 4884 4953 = -0.003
